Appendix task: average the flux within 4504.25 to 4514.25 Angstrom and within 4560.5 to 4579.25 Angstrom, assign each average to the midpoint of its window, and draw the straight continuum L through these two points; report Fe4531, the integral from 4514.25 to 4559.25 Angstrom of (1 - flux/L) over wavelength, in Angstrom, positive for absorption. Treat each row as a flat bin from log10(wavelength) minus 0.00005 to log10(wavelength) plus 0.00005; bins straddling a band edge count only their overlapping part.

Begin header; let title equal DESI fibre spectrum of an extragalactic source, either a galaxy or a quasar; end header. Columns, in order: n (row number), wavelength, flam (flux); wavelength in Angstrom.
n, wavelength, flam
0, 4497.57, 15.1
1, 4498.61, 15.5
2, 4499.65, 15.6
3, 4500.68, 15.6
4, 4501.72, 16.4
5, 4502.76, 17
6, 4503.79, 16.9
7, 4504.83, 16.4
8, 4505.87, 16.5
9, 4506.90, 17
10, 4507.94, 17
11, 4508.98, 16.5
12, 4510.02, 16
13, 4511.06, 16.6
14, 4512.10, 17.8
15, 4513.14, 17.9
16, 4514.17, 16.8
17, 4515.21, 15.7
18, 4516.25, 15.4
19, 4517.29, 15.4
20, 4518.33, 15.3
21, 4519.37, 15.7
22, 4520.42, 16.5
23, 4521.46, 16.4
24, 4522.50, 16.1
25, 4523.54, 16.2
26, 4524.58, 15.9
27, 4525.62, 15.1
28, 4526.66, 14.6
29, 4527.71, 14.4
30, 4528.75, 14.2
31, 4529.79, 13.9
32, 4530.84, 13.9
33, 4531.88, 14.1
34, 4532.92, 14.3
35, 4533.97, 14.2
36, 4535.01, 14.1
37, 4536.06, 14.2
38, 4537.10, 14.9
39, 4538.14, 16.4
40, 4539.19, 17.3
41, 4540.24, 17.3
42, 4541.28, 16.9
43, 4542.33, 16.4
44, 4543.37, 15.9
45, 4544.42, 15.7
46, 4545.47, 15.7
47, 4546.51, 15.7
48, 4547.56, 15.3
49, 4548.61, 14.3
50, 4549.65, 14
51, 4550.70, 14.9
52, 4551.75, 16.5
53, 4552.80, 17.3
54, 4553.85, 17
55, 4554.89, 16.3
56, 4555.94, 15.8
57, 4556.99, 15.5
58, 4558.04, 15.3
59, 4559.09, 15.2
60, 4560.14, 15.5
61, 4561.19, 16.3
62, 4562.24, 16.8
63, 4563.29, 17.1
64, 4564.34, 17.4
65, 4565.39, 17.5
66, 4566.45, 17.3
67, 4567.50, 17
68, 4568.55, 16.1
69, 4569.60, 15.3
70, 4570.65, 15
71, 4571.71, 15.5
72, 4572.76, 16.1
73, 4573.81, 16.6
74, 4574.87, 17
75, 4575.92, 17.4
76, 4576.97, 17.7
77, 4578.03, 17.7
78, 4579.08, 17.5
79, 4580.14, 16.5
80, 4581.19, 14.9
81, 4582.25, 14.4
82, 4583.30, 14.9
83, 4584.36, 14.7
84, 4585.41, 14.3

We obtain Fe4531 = 3.50 Angstrom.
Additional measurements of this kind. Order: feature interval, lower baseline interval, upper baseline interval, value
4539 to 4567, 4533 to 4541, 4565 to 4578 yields -0.30 Angstrom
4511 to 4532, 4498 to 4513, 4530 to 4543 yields 0.36 Angstrom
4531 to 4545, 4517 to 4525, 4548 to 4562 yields 0.31 Angstrom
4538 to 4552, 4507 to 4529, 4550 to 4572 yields 0.24 Angstrom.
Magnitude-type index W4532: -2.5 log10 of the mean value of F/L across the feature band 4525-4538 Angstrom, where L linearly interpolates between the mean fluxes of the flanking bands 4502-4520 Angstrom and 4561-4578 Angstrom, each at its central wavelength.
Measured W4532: 0.15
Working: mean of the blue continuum 16.5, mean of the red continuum 16.7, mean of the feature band 14.4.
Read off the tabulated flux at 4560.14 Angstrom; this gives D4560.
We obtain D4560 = 15.5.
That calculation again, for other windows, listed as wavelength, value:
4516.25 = 15.4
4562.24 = 16.8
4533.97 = 14.2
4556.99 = 15.5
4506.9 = 17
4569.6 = 15.3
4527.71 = 14.4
